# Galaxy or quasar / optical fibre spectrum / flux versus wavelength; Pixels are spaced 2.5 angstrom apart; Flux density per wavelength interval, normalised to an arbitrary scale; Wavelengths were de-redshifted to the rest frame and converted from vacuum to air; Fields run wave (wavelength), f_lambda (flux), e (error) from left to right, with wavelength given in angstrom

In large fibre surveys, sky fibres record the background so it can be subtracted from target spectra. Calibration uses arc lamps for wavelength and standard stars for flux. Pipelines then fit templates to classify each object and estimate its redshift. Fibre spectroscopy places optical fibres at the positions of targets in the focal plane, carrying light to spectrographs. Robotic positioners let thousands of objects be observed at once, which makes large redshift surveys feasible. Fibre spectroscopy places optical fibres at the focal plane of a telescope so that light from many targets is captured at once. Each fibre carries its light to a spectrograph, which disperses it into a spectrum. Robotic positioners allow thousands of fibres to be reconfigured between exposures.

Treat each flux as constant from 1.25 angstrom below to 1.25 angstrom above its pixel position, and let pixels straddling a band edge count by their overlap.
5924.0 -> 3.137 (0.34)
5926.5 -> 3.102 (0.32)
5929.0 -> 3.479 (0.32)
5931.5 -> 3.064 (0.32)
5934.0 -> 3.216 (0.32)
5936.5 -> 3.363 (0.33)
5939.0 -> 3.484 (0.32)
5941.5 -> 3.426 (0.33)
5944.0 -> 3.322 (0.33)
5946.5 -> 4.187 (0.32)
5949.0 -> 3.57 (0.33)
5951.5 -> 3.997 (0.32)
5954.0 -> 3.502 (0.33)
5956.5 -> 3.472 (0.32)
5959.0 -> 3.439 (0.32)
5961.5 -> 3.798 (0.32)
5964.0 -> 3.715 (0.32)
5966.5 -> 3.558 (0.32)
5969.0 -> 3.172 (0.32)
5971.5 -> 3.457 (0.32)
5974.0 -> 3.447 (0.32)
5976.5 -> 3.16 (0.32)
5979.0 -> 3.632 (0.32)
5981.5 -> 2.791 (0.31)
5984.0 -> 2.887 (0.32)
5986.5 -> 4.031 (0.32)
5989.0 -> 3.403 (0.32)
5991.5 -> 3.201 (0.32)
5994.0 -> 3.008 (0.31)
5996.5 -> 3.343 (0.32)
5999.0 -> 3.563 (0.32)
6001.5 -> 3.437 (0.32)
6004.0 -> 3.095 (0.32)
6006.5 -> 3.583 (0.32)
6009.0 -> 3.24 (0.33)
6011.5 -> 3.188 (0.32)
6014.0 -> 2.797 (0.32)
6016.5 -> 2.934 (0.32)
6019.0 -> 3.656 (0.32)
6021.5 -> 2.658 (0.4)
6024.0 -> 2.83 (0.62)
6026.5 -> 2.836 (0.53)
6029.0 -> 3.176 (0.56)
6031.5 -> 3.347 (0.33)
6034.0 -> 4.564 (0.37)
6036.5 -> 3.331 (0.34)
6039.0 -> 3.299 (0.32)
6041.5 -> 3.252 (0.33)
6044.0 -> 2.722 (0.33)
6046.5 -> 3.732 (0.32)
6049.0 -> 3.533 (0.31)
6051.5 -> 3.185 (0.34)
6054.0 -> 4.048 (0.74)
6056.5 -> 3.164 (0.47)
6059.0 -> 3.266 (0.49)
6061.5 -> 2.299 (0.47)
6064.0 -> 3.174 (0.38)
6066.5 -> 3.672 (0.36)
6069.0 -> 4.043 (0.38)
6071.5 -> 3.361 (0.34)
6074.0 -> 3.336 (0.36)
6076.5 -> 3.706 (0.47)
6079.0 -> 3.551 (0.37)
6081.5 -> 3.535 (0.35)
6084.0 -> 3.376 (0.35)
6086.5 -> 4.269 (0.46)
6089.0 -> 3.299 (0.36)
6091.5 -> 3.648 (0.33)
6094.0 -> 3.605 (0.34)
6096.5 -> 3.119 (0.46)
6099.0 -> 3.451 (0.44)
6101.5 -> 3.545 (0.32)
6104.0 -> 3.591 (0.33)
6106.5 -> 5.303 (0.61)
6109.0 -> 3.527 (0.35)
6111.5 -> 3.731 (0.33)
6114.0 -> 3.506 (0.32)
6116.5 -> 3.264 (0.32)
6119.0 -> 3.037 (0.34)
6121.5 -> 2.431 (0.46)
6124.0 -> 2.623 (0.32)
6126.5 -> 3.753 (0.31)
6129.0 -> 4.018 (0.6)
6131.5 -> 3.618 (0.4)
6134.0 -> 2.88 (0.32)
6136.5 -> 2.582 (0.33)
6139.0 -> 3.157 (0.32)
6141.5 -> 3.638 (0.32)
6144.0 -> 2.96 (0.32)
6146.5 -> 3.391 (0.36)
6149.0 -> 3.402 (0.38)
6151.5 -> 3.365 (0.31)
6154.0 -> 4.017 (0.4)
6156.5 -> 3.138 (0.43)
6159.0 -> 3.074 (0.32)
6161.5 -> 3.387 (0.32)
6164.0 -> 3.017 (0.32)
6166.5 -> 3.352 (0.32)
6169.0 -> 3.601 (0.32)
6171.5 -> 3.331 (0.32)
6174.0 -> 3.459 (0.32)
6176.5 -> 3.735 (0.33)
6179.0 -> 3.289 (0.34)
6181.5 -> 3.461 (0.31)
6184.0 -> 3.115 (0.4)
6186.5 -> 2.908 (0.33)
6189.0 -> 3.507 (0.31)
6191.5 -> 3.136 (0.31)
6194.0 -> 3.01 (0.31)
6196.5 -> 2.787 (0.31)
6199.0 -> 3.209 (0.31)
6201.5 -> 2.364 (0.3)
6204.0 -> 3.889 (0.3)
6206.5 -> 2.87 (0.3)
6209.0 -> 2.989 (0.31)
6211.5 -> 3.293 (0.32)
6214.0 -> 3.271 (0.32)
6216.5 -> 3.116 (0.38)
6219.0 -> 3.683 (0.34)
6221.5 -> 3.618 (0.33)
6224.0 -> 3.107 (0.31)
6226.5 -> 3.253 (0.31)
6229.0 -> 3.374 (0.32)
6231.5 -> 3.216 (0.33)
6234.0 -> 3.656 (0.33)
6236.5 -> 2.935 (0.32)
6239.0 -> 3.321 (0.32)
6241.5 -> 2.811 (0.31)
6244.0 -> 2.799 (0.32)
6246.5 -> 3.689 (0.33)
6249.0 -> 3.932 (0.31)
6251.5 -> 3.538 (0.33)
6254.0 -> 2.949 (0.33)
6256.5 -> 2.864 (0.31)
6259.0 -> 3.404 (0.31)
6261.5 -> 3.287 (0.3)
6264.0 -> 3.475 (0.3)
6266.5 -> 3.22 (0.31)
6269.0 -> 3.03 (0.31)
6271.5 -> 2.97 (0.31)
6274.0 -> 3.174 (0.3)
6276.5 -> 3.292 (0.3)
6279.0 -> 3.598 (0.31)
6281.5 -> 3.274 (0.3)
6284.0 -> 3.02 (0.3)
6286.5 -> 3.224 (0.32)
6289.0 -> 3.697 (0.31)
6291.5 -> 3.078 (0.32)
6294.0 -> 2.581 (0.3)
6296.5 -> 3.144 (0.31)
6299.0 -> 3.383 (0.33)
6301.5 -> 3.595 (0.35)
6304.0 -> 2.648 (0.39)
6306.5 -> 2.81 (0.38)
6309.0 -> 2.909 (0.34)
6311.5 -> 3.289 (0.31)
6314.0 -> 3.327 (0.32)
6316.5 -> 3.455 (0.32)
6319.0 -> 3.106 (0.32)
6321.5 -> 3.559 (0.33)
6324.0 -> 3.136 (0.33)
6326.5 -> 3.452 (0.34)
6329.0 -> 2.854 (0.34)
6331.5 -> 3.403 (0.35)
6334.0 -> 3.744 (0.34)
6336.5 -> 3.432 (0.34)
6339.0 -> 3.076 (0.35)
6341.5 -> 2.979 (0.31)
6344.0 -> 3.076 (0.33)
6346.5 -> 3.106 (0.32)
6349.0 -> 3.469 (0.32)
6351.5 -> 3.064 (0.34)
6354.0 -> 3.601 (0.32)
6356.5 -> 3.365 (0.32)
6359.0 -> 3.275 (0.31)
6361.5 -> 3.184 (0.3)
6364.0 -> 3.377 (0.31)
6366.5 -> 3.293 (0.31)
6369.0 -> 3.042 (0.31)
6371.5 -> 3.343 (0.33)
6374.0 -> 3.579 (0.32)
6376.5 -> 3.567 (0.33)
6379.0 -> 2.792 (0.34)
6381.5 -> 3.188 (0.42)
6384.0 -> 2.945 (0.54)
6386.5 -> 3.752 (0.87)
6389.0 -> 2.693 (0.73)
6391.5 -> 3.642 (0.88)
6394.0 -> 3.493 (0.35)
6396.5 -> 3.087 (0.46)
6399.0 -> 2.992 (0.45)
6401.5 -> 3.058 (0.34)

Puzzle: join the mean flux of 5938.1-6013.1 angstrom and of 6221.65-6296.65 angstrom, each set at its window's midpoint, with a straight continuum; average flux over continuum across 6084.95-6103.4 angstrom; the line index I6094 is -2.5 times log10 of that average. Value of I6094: -0.07 mag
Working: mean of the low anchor 3.43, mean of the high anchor 3.24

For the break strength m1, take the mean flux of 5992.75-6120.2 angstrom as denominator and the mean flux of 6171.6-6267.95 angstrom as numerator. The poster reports 0.95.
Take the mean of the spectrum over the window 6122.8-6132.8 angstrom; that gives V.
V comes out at 3.5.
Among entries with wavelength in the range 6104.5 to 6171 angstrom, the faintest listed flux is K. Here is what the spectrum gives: 2.431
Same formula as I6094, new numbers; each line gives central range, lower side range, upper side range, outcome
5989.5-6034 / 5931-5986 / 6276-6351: 0.07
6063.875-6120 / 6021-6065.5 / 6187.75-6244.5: -0.12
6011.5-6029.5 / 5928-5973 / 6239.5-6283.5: 0.16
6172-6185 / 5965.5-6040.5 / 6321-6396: -0.04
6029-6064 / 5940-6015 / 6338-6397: 0.01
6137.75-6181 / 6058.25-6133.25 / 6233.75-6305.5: 0.00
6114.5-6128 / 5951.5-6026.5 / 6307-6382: 0.08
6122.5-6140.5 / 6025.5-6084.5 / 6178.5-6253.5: 0.03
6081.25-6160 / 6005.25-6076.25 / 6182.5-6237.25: -0.06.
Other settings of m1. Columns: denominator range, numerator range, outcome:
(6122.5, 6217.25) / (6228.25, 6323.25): 0.99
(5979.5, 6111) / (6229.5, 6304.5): 0.95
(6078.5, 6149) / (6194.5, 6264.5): 0.94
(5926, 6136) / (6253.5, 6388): 0.95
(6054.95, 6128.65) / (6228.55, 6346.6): 0.93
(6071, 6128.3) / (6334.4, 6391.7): 0.93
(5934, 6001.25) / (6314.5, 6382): 0.95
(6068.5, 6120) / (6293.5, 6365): 0.89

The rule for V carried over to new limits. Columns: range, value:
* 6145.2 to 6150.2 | 3.39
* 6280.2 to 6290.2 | 3.3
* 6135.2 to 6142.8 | 3.12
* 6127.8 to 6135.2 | 3.51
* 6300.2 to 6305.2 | 3.13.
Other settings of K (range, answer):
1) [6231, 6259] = 2.799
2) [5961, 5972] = 3.172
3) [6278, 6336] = 2.581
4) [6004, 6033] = 2.658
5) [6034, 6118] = 2.299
